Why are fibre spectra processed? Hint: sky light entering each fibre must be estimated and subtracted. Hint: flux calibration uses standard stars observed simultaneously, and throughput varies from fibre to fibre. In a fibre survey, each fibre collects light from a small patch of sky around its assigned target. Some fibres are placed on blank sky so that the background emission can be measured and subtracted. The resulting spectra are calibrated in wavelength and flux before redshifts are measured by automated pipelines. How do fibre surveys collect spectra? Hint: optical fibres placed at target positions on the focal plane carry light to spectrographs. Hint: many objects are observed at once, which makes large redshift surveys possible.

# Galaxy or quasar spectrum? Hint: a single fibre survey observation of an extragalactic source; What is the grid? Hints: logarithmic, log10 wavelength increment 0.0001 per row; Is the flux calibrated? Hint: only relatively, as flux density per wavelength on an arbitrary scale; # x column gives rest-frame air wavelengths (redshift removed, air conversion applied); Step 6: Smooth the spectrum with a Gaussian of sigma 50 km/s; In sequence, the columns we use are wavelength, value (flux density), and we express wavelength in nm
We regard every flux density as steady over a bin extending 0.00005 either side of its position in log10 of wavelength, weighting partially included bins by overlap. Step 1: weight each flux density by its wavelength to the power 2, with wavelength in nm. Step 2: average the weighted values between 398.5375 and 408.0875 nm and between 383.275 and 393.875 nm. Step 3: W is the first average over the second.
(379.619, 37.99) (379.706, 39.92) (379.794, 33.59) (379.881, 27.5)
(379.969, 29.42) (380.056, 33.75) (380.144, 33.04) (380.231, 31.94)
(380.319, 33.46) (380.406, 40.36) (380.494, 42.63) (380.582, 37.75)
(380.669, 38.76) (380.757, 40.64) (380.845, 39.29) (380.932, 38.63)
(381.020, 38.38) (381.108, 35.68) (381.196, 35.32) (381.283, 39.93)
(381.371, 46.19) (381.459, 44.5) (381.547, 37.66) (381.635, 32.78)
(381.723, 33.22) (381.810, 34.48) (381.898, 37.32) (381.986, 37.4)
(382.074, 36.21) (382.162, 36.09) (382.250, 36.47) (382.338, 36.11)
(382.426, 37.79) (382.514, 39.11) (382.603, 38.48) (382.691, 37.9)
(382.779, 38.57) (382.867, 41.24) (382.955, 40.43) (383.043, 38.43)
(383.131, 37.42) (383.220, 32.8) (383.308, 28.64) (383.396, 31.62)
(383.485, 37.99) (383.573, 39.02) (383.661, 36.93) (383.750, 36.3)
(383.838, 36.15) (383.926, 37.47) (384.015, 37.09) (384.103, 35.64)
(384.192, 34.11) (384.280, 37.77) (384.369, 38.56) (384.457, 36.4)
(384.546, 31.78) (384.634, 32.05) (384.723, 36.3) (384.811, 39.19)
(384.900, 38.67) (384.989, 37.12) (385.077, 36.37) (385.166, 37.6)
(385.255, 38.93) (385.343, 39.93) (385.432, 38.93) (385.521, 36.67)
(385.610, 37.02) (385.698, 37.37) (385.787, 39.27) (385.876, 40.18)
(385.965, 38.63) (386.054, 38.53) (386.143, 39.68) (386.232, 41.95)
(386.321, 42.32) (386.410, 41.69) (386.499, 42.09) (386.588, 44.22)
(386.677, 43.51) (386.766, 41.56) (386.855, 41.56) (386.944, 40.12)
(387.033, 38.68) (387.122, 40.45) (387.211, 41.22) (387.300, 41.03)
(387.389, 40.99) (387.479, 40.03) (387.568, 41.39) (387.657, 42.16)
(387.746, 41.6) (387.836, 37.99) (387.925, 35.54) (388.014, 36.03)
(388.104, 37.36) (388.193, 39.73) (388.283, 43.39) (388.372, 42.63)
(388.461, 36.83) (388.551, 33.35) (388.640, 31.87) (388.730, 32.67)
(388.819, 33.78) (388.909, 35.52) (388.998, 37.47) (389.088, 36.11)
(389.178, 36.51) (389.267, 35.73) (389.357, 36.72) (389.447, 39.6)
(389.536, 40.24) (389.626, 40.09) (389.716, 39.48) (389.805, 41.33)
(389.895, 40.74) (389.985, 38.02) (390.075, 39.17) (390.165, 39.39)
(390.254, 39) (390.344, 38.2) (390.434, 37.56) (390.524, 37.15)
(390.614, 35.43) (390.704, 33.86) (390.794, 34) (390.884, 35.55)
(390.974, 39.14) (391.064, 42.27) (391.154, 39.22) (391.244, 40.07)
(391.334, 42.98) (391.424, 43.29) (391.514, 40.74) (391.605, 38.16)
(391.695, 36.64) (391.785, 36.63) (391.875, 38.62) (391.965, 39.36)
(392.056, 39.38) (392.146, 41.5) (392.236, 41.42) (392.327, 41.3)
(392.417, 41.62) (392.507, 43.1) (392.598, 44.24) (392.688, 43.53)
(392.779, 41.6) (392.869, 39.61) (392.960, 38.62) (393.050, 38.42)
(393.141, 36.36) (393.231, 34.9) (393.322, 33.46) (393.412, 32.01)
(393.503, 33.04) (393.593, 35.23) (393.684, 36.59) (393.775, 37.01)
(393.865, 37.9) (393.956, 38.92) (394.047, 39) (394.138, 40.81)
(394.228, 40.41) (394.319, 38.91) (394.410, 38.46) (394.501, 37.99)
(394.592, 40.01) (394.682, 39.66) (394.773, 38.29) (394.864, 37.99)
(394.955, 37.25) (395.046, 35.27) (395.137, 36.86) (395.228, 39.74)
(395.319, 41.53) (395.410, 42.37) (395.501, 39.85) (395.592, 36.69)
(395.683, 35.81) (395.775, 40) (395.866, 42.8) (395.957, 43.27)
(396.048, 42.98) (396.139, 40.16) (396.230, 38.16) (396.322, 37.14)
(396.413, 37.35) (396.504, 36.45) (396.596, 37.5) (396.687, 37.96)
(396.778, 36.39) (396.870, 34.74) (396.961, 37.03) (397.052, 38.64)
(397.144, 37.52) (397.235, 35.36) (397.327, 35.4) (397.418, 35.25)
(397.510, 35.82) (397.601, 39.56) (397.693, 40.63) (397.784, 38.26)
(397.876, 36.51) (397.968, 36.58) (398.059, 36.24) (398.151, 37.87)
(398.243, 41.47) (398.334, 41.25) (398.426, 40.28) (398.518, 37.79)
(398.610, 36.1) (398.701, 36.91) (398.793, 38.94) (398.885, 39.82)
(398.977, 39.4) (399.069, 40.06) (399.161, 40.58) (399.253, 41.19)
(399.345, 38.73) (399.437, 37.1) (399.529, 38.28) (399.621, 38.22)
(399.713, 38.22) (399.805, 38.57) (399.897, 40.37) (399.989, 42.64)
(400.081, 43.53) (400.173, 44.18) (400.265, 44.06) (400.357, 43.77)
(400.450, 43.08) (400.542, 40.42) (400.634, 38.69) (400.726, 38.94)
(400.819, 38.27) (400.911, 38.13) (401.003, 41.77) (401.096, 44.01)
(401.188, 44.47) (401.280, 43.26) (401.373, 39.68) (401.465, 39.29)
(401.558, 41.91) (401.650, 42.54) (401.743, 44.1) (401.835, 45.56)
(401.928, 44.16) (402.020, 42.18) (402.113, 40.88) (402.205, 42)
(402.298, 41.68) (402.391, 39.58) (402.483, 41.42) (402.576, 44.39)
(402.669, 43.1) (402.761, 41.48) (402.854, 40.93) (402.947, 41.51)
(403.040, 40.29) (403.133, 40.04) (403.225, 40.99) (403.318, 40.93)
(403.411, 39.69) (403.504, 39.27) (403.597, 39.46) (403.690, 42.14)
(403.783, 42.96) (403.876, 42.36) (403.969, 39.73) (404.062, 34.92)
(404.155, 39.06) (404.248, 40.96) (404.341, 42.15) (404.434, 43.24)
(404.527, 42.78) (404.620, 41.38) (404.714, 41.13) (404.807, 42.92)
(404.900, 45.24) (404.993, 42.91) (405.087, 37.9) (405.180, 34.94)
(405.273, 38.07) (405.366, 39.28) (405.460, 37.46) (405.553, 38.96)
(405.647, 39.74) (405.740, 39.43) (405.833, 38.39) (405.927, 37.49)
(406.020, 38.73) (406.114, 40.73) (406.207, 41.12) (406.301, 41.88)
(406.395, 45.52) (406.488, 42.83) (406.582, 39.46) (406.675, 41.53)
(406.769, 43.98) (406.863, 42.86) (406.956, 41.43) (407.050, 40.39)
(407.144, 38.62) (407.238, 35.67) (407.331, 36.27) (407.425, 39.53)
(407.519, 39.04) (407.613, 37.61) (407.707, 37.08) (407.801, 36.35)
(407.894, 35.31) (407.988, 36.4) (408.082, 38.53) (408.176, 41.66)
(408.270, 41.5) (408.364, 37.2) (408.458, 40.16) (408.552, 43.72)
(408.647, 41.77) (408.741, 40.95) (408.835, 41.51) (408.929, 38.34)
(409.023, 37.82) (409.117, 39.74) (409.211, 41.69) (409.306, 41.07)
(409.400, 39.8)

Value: 1.14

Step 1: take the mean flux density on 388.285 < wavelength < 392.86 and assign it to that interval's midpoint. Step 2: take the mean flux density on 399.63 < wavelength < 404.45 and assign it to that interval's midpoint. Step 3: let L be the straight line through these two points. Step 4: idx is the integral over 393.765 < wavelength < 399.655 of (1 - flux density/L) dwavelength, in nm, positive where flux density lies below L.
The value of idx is 0.236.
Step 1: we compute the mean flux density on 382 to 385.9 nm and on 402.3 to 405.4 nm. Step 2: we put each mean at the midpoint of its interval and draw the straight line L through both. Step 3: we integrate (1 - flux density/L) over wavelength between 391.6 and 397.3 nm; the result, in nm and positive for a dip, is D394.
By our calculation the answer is 0.07 nm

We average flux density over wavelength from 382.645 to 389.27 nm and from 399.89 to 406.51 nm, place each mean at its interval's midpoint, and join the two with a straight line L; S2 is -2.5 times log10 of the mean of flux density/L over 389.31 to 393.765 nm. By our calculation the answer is 0.01 mag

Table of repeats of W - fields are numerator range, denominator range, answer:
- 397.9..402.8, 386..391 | 1.11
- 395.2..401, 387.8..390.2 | 1.09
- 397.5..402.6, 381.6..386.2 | 1.19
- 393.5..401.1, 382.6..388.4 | 1.07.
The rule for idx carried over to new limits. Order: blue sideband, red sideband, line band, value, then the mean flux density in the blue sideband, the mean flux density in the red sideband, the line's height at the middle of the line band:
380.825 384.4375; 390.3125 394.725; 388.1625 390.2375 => 0.017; 37.2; 38.7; 38.2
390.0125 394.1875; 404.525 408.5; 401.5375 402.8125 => -0.101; 38.6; 39.7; 39.4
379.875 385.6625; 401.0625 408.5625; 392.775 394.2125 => 0.062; 36.9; 40.6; 38.7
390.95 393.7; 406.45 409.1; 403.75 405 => -0.064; 39.2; 39.5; 39.5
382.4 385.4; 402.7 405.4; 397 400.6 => 0.045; 36.9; 40.7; 39.7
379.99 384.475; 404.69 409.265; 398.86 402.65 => -0.203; 37.1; 39.8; 39.1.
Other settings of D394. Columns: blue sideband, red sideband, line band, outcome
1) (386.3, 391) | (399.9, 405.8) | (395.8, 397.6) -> 0.10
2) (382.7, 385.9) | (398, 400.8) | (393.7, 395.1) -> 0.01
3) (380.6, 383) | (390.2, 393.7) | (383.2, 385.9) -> 0.12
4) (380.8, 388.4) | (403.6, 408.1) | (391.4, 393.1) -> -0.06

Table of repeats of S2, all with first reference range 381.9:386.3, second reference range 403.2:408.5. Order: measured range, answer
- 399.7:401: -0.05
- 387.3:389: -0.01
